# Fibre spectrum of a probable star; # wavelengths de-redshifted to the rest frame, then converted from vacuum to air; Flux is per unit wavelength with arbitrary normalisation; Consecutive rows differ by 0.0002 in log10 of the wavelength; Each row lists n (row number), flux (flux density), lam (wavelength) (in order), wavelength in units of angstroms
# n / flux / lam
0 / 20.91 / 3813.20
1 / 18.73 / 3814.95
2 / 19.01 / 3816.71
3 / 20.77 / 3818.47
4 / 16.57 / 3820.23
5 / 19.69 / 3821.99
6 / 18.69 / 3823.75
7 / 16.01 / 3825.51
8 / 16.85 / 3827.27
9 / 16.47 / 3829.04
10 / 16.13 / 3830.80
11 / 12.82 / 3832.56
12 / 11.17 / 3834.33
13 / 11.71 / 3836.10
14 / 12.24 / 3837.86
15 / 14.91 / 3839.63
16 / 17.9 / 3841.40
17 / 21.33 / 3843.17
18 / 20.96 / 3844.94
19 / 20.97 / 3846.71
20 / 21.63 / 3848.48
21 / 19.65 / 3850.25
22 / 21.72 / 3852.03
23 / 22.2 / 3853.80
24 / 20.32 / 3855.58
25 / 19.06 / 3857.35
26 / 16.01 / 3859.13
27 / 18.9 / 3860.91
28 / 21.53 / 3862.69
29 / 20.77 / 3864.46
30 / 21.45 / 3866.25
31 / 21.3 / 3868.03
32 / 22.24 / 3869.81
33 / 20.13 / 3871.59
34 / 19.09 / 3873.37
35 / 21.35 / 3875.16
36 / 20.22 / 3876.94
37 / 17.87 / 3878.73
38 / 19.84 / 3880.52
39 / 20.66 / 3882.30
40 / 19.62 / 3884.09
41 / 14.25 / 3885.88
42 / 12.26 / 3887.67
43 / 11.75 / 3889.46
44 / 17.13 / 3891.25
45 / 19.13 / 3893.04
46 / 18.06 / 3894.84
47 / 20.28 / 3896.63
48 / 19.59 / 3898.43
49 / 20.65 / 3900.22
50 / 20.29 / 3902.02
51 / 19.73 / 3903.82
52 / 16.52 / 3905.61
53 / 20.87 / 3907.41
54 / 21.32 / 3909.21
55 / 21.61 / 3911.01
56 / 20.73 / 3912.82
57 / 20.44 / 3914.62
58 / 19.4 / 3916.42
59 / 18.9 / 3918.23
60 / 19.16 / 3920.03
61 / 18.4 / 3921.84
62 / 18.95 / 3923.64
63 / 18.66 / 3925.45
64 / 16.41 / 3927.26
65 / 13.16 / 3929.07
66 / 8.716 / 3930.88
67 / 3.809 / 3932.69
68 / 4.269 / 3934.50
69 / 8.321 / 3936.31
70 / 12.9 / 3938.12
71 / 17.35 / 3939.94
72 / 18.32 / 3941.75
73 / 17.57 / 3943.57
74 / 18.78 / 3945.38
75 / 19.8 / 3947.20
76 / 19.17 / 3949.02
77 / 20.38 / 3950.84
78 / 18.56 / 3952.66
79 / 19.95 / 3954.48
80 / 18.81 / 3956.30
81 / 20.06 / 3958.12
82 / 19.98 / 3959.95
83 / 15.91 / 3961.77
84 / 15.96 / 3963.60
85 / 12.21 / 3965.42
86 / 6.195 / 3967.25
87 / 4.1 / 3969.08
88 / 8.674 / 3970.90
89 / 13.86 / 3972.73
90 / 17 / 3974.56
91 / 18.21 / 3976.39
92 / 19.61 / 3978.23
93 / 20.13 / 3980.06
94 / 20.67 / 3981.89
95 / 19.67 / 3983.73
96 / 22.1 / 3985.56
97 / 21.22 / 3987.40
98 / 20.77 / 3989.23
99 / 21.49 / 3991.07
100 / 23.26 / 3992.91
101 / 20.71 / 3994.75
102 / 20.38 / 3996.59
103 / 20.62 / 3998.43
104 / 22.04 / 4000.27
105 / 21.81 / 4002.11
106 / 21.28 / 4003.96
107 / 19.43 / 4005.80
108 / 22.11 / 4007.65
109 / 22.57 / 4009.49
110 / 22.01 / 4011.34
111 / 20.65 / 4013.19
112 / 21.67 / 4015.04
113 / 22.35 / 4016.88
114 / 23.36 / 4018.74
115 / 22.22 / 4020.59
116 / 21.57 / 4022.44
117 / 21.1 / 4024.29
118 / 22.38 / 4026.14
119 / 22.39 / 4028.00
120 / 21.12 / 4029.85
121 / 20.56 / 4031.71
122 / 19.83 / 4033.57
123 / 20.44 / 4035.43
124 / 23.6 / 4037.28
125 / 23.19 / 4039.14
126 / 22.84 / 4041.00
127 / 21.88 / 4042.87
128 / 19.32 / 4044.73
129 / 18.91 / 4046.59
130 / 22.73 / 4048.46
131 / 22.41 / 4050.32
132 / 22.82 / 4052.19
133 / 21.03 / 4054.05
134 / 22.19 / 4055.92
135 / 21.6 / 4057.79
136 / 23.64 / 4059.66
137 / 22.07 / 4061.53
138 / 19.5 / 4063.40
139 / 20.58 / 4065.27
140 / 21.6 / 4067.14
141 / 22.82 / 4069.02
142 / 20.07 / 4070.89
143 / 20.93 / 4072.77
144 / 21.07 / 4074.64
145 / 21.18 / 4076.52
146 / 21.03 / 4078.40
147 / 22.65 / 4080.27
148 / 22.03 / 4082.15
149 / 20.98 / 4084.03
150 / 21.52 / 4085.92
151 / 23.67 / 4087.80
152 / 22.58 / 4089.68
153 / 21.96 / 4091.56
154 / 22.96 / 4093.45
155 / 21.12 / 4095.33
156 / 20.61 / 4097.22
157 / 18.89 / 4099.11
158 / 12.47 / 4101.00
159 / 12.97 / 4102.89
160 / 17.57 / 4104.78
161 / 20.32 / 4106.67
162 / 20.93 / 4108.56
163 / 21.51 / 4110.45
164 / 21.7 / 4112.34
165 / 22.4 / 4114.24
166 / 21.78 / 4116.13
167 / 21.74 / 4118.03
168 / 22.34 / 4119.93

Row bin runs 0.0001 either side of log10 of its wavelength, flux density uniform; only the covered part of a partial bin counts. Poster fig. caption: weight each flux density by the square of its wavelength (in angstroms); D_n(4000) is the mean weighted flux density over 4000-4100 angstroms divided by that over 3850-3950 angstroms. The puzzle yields 1.3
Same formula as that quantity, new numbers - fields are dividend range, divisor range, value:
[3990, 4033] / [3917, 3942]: 1.60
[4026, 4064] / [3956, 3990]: 1.36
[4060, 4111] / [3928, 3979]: 1.50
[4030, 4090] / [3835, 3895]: 1.27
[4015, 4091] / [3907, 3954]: 1.38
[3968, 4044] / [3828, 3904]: 1.18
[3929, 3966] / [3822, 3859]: 0.93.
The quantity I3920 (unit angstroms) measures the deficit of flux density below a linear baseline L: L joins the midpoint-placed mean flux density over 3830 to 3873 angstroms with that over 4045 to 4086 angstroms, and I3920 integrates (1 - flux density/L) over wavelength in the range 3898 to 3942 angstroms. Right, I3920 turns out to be 6.4 angstroms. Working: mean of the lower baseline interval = 18.6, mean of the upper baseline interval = 21.5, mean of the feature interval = 16.7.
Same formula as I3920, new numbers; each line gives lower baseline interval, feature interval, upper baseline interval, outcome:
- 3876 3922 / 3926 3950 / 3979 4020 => 7.3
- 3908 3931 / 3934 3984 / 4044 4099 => 8.5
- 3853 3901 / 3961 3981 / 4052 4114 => 6.1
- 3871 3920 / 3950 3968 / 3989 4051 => 3.0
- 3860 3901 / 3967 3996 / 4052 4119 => 3.4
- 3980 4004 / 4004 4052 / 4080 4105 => -1.9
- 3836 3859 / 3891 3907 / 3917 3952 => -2.2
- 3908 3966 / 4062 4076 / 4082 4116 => -0.9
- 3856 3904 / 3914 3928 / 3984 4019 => 0.7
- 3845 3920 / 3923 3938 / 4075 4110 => 6.3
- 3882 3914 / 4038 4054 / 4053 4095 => -0.4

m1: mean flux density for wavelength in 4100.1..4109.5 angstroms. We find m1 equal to 16.9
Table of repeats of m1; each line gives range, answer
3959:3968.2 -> 14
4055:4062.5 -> 22.4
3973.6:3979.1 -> 18.2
